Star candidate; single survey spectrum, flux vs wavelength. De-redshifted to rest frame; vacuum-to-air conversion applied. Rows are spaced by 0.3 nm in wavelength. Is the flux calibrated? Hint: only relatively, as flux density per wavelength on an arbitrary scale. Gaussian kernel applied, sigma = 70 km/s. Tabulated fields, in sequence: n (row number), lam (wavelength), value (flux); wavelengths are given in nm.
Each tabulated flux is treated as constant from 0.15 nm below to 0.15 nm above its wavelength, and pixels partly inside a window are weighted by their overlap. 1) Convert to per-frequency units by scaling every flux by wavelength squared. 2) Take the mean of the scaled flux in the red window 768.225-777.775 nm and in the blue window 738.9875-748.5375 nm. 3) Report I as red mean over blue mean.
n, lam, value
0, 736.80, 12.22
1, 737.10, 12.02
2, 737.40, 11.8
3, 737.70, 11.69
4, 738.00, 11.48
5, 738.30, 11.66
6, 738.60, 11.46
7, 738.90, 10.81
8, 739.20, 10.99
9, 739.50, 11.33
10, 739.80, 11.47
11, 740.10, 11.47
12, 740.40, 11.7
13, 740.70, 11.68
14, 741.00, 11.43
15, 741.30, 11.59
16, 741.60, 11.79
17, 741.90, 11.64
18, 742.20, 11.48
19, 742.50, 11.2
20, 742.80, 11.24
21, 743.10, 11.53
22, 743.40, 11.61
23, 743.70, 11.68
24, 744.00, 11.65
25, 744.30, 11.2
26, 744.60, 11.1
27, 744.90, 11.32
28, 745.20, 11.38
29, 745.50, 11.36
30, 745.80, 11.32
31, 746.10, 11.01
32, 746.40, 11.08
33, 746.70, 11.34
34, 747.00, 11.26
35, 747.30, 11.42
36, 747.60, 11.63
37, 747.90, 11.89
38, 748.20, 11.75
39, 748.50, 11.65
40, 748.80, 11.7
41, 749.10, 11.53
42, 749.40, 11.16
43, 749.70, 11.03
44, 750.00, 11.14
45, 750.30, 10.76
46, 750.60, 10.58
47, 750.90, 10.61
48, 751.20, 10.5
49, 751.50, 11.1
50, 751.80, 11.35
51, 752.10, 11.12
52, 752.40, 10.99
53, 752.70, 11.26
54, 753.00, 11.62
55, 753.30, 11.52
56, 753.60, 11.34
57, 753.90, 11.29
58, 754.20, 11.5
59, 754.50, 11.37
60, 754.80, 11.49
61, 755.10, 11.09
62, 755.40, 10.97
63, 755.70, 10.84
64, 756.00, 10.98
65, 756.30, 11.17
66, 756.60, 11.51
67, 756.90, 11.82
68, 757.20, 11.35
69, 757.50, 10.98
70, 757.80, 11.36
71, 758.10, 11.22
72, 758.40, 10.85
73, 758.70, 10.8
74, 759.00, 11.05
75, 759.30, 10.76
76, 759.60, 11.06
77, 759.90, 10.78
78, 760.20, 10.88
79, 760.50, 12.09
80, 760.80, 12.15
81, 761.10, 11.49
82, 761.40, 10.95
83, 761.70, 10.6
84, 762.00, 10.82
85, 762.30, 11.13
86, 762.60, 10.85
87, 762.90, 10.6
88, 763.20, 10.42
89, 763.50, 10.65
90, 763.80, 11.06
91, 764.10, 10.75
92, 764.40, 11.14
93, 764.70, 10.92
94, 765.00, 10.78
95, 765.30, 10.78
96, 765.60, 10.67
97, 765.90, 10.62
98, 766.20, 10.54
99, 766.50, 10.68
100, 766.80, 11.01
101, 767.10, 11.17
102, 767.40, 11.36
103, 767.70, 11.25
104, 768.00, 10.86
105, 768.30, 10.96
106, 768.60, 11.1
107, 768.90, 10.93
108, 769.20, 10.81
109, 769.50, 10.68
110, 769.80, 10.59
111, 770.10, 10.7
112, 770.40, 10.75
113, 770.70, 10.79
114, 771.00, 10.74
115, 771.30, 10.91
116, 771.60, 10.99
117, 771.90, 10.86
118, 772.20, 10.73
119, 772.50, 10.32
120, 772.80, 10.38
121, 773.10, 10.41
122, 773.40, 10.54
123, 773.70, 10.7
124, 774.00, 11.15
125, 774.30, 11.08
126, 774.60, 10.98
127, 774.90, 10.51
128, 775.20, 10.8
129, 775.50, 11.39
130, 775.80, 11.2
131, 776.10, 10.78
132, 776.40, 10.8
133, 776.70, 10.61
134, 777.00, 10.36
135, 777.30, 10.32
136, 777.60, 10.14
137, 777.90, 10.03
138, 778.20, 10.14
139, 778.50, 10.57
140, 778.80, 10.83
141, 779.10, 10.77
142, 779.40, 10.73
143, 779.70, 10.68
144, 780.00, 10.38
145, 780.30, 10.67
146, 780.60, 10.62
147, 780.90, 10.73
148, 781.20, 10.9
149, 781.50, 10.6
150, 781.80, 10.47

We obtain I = 1.0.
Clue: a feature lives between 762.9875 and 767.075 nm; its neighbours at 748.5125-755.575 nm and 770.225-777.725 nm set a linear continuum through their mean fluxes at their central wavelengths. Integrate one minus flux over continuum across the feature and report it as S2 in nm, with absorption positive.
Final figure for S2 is 0.05 nm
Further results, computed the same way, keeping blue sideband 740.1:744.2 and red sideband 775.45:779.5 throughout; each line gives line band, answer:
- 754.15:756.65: 0.00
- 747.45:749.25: -0.05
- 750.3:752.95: 0.08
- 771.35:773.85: 0.02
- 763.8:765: 0.00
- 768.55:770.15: 0.00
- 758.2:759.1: 0.02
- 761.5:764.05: 0.05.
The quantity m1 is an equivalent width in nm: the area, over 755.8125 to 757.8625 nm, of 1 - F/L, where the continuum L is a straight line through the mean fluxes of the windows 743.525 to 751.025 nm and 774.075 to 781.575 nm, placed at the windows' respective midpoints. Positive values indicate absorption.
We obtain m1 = -0.04 nm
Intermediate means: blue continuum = 11.3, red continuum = 10.7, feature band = 11.3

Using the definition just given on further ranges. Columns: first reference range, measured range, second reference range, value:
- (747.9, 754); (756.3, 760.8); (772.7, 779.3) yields -0.07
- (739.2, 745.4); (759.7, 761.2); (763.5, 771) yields -0.06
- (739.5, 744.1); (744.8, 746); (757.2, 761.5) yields 0.01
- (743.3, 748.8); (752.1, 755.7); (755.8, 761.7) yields 0.00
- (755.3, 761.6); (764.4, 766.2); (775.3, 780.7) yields 0.04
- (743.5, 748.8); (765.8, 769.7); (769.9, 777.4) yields -0.01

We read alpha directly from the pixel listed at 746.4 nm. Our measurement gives 11.08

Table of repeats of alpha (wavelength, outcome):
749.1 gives 11.53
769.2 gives 10.81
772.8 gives 10.38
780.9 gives 10.73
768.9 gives 10.93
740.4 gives 11.7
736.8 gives 12.22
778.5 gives 10.57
